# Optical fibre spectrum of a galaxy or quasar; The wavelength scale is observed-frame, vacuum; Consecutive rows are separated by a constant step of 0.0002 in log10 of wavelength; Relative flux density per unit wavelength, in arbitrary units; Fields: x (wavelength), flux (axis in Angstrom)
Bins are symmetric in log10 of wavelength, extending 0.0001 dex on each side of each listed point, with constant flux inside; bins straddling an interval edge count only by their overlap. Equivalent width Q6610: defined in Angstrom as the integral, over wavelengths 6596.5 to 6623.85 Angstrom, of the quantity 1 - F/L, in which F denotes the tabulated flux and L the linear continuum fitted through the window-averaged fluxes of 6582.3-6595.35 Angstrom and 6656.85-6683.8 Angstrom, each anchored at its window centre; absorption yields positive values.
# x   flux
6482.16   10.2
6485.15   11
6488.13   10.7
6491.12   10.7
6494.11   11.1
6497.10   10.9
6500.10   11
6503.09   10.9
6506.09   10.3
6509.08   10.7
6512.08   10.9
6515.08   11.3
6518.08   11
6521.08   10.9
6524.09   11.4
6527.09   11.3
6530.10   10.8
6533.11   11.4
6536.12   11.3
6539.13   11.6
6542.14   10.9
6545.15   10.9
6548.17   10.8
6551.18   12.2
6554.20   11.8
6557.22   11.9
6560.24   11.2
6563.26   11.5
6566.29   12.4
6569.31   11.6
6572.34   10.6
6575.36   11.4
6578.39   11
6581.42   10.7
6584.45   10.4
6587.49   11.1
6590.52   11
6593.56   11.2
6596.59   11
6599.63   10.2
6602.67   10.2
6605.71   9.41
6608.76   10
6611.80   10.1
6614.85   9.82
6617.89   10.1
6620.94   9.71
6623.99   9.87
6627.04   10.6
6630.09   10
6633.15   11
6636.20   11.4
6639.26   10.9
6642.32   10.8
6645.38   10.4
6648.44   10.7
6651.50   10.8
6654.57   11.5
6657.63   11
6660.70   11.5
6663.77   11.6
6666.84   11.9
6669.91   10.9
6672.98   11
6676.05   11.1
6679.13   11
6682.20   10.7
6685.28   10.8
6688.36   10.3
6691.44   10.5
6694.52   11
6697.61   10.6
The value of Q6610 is 2.5 Angstrom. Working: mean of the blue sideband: 10.9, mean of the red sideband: 11.2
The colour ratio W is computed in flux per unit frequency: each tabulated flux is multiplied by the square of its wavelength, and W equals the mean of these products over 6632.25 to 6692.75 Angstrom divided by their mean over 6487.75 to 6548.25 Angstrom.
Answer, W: 1.0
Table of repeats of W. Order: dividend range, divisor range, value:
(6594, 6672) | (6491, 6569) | 0.98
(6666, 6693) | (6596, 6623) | 1.11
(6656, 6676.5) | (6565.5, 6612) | 1.07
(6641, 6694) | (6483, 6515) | 1.07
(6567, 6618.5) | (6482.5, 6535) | 0.99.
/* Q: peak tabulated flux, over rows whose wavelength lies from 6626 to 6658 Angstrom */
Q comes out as 11.5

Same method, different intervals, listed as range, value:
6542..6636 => 12.4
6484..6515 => 11.1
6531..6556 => 12.2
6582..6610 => 11.2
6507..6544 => 11.6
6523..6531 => 11.4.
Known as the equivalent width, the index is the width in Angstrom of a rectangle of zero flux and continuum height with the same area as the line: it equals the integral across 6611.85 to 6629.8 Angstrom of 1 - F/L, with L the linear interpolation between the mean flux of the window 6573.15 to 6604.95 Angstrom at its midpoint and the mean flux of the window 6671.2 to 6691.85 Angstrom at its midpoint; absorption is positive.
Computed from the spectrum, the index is 1.27 Angstrom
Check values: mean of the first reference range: 10.8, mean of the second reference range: 10.8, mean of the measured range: 10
